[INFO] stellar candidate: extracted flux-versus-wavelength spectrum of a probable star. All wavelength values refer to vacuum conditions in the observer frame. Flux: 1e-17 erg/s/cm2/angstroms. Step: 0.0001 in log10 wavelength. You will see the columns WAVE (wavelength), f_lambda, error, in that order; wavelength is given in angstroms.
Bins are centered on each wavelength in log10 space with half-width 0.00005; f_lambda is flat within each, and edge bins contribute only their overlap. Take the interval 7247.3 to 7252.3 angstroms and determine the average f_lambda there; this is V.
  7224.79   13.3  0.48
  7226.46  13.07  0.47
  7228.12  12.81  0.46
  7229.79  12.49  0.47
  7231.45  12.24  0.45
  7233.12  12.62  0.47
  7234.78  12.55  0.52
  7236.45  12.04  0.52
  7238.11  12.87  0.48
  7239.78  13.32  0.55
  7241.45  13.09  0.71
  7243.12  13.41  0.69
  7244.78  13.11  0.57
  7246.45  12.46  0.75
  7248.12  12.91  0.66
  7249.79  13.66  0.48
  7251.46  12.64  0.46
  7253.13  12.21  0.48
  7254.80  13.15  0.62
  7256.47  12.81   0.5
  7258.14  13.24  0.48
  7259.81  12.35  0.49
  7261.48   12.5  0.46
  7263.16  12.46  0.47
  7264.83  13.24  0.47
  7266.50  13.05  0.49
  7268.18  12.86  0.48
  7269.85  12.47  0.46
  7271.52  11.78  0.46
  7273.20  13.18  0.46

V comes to 13.1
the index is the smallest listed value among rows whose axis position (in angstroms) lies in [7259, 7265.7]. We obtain 12.35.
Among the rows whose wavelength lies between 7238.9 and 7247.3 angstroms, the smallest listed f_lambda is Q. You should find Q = 12.46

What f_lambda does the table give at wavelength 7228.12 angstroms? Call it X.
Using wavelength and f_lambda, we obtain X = 12.81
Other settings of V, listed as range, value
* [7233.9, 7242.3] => 12.8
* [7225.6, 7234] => 12.6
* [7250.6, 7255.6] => 12.7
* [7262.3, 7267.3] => 12.9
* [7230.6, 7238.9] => 12.5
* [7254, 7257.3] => 13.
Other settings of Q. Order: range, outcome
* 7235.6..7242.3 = 12.04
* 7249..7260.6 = 12.21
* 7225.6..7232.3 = 12.24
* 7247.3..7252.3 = 12.64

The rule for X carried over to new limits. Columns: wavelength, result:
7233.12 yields 12.62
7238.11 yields 12.87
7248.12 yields 12.91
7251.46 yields 12.64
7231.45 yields 12.24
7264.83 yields 13.24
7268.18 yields 12.86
